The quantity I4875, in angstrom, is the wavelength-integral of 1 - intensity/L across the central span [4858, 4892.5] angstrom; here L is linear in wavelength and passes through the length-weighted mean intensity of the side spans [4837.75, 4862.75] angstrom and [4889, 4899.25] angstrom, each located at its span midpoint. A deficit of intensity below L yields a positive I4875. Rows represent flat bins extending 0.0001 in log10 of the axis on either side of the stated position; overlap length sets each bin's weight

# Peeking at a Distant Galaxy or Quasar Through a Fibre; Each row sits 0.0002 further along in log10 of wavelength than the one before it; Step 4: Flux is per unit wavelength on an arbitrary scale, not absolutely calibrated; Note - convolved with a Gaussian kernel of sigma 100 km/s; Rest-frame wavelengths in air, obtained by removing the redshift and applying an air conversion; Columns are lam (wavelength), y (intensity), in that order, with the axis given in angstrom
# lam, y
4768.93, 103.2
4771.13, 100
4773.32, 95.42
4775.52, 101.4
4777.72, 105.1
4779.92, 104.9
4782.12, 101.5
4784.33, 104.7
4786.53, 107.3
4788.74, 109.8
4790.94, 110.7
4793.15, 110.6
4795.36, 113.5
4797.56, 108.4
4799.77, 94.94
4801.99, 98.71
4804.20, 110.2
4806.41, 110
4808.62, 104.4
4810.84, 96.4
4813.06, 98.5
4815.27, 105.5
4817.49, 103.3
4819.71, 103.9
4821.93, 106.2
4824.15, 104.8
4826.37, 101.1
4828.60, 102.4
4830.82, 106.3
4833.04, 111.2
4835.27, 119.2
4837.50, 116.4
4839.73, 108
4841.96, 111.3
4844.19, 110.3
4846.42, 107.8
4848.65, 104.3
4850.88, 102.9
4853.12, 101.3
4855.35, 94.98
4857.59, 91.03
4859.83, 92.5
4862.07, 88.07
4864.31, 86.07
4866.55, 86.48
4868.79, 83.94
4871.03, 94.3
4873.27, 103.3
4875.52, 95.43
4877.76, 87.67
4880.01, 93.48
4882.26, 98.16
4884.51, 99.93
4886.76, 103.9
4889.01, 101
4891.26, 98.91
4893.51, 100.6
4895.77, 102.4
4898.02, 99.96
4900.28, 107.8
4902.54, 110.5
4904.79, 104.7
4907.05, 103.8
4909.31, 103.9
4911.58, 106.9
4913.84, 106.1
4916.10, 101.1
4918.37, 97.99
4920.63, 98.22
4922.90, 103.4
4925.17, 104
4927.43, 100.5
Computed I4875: 2.4 angstrom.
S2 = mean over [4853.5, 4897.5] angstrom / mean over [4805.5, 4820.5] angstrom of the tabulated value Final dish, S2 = 0.92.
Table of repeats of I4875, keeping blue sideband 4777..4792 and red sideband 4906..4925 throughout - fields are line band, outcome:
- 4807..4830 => 0.5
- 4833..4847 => -1.0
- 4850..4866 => 1.7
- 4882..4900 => 0.4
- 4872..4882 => 0.8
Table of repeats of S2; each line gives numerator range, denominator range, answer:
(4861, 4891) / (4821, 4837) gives 0.87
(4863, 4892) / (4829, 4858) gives 0.89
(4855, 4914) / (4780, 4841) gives 0.92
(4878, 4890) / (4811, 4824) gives 0.95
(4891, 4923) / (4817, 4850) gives 0.96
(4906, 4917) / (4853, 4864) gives 1.13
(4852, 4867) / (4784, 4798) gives 0.84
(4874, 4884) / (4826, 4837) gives 0.87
